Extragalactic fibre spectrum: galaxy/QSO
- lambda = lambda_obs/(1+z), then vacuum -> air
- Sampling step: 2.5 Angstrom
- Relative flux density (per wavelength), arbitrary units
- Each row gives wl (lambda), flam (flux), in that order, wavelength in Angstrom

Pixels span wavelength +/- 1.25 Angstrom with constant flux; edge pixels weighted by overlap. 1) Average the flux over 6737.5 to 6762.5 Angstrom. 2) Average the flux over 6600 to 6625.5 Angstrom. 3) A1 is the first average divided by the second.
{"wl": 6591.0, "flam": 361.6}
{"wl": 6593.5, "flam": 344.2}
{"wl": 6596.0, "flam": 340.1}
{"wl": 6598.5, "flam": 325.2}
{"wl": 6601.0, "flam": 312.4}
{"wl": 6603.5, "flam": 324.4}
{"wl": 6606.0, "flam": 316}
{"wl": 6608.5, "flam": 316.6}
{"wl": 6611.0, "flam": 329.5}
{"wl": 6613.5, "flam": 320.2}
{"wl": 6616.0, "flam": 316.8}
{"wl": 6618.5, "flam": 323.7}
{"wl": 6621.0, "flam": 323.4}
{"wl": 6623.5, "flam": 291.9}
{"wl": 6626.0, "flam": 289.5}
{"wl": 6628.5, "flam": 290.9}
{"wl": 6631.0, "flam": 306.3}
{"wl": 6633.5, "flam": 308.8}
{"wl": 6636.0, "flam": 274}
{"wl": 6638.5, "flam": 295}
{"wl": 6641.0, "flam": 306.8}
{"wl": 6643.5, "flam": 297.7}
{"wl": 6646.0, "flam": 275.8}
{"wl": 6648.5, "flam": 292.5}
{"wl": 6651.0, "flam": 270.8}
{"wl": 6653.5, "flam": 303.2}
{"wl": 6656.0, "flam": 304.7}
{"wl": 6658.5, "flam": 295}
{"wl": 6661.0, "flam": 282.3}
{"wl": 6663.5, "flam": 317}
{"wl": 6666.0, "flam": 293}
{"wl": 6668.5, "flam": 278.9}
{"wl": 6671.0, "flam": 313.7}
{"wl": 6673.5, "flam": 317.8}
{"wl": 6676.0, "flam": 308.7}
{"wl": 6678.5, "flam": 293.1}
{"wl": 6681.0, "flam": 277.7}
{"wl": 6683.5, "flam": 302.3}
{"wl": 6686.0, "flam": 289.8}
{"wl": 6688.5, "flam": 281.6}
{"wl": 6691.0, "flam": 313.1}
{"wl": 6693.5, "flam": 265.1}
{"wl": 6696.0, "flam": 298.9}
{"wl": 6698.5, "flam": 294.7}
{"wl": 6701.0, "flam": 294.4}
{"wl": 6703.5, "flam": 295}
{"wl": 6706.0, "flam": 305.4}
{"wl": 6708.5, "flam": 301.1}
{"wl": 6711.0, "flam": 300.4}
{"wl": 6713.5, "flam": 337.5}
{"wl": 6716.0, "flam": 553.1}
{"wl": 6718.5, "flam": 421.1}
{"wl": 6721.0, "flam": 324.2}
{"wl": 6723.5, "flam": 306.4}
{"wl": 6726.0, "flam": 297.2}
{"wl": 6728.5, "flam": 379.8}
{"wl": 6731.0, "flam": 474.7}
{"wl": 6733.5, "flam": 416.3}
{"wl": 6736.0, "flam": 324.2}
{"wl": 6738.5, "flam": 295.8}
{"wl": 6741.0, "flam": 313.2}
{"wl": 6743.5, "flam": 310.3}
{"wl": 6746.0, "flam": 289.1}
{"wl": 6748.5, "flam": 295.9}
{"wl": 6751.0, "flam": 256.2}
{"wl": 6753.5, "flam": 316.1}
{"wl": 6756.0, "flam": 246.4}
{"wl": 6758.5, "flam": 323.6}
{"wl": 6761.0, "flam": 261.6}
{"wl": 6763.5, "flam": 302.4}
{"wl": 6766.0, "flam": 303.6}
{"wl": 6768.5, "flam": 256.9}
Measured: 0.92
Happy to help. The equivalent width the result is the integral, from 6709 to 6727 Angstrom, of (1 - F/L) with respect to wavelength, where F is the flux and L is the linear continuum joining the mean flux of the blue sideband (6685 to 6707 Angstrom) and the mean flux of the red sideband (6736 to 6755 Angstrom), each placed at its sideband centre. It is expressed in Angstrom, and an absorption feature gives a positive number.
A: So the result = -4.0 Angstrom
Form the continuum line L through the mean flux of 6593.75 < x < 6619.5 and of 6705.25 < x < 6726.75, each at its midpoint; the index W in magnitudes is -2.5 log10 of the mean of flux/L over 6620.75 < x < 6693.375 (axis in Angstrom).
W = 0.14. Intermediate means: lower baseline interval 323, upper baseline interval 352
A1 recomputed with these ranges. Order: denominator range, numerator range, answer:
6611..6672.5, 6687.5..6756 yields 1.09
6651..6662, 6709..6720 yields 1.34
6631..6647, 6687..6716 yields 1.05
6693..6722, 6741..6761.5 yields 0.87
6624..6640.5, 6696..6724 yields 1.15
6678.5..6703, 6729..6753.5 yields 1.14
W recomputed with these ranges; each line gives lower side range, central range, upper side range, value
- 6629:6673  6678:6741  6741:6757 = -0.14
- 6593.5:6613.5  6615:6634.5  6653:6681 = 0.03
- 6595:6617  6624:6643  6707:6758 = 0.10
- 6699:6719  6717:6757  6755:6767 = -0.05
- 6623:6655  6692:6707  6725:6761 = 0.06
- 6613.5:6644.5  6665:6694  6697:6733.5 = 0.12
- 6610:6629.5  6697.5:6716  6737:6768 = -0.08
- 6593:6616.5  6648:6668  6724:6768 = 0.10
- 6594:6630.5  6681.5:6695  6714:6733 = 0.26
